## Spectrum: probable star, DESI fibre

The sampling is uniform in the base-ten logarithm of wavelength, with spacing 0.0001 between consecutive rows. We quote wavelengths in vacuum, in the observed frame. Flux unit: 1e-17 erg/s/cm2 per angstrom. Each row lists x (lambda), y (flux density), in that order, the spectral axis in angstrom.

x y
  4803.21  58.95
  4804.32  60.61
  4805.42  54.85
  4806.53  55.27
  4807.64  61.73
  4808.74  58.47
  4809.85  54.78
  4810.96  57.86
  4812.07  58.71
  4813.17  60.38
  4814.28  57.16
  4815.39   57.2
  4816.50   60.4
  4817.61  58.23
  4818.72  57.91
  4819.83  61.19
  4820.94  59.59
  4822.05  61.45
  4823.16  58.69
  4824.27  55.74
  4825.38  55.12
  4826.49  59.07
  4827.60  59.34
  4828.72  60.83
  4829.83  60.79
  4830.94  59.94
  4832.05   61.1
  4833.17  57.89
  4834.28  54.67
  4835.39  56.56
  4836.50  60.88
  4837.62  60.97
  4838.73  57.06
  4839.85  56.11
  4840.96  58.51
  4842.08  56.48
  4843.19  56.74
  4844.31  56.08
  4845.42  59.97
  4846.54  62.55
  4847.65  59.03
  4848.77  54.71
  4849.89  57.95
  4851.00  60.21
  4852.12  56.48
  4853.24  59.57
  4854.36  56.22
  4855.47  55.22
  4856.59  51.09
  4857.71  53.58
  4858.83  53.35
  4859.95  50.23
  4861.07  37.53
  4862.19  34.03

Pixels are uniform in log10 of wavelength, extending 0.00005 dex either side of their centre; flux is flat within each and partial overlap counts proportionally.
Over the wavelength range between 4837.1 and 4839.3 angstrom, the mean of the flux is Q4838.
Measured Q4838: 58.9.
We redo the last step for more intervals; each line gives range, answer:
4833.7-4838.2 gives 58.4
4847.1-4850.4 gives 57.1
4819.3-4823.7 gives 60.2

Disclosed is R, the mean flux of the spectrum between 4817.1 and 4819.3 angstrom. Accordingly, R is 58.1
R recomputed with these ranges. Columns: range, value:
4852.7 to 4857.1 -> 55.6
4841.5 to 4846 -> 57.3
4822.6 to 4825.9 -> 56.6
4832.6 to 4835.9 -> 56.4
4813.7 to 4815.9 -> 57.1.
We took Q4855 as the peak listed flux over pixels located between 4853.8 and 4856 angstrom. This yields 56.22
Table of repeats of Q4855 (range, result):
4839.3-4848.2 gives 62.55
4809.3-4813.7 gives 60.38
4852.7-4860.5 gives 59.57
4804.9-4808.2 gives 61.73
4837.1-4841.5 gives 60.97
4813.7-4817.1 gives 60.4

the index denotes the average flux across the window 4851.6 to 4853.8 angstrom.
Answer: 58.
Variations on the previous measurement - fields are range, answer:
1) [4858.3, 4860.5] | 51.8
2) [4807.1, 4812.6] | 58.3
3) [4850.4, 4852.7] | 58.4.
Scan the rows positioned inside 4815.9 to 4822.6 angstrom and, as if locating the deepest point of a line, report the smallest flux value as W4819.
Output 57.91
